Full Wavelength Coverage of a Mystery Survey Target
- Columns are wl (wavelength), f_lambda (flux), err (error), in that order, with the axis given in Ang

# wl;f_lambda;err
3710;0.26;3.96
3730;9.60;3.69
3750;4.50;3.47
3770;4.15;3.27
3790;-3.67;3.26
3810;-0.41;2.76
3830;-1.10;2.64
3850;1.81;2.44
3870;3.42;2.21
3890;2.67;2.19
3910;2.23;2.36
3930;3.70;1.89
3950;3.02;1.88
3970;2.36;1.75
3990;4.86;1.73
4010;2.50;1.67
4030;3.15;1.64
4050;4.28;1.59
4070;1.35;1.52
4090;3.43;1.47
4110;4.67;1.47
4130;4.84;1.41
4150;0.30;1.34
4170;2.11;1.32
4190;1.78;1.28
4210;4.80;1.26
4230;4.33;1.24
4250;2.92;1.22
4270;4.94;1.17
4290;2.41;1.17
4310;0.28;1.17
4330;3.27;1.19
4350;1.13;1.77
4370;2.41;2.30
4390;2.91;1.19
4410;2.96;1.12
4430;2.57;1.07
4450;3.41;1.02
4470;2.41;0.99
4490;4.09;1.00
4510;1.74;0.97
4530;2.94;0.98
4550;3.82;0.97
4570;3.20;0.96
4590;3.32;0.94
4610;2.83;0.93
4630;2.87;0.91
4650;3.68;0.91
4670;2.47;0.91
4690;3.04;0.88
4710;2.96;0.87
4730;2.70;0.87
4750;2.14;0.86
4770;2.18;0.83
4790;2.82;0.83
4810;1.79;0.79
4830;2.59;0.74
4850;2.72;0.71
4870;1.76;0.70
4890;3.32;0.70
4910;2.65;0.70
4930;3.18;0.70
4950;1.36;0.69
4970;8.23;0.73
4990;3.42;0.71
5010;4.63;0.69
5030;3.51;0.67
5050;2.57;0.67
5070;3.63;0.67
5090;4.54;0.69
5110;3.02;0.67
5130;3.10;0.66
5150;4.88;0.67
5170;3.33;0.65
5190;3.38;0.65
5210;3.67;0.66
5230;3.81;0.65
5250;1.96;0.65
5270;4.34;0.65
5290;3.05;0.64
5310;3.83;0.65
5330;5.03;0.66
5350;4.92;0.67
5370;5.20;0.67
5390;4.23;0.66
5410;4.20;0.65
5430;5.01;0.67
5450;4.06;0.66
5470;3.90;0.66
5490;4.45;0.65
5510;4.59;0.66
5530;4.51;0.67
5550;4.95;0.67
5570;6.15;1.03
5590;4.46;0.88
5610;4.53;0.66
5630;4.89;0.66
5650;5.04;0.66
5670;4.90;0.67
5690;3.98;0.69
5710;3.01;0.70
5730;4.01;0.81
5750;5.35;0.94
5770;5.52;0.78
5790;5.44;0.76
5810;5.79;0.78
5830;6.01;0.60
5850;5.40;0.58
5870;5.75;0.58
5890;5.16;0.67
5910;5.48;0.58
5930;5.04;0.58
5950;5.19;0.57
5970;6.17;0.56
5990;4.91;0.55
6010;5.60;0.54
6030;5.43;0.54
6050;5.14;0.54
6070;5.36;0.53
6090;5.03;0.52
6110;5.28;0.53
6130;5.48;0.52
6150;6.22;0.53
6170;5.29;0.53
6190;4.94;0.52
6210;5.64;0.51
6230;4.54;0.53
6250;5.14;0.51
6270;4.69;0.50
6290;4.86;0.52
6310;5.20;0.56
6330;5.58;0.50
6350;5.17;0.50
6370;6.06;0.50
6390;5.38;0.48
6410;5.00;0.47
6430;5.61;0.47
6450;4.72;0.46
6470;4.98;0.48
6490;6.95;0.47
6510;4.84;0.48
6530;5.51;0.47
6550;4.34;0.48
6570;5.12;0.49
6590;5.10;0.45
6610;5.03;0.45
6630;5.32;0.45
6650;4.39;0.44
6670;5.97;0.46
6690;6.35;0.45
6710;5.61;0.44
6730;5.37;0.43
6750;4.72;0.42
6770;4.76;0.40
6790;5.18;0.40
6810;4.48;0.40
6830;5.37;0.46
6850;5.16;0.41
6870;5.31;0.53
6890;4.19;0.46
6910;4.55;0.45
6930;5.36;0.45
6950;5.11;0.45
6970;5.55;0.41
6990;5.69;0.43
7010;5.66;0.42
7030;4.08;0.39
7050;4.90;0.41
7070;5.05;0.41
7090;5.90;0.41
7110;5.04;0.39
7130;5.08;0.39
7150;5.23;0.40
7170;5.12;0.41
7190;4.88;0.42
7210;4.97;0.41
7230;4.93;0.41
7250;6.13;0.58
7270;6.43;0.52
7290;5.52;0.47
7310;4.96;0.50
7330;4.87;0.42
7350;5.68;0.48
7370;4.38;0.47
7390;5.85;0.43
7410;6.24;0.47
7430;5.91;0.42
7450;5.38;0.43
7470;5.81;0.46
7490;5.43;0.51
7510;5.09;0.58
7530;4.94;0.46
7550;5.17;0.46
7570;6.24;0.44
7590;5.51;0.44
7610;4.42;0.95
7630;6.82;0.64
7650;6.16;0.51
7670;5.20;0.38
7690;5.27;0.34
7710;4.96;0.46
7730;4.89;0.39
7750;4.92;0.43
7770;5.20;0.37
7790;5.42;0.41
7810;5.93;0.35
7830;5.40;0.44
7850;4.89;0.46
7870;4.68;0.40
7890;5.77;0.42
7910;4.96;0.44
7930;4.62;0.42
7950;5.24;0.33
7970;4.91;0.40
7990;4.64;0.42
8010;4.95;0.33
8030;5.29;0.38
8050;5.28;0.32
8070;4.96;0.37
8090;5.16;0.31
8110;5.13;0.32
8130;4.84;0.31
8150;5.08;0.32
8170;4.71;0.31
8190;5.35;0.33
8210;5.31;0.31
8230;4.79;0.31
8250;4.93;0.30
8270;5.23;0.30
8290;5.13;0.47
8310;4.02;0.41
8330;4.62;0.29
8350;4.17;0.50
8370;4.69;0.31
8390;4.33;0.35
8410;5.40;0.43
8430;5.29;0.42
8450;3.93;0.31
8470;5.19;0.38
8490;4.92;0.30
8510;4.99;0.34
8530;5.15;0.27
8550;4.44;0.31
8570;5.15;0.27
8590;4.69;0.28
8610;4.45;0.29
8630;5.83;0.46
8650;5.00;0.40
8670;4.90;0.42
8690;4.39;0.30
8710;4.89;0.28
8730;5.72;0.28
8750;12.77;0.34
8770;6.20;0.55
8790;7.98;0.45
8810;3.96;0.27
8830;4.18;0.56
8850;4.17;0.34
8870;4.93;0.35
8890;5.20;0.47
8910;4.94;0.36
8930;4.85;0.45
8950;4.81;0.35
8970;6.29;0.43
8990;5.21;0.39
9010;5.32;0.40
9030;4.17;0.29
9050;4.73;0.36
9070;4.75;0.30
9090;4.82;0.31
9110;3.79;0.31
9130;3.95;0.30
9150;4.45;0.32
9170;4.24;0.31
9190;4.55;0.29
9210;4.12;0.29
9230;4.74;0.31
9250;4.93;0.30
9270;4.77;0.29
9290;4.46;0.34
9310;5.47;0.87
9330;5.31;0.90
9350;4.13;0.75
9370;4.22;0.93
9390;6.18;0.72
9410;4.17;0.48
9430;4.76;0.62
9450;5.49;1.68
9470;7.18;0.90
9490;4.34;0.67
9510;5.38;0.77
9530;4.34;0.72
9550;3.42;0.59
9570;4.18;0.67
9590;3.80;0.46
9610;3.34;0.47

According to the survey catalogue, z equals 0.334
